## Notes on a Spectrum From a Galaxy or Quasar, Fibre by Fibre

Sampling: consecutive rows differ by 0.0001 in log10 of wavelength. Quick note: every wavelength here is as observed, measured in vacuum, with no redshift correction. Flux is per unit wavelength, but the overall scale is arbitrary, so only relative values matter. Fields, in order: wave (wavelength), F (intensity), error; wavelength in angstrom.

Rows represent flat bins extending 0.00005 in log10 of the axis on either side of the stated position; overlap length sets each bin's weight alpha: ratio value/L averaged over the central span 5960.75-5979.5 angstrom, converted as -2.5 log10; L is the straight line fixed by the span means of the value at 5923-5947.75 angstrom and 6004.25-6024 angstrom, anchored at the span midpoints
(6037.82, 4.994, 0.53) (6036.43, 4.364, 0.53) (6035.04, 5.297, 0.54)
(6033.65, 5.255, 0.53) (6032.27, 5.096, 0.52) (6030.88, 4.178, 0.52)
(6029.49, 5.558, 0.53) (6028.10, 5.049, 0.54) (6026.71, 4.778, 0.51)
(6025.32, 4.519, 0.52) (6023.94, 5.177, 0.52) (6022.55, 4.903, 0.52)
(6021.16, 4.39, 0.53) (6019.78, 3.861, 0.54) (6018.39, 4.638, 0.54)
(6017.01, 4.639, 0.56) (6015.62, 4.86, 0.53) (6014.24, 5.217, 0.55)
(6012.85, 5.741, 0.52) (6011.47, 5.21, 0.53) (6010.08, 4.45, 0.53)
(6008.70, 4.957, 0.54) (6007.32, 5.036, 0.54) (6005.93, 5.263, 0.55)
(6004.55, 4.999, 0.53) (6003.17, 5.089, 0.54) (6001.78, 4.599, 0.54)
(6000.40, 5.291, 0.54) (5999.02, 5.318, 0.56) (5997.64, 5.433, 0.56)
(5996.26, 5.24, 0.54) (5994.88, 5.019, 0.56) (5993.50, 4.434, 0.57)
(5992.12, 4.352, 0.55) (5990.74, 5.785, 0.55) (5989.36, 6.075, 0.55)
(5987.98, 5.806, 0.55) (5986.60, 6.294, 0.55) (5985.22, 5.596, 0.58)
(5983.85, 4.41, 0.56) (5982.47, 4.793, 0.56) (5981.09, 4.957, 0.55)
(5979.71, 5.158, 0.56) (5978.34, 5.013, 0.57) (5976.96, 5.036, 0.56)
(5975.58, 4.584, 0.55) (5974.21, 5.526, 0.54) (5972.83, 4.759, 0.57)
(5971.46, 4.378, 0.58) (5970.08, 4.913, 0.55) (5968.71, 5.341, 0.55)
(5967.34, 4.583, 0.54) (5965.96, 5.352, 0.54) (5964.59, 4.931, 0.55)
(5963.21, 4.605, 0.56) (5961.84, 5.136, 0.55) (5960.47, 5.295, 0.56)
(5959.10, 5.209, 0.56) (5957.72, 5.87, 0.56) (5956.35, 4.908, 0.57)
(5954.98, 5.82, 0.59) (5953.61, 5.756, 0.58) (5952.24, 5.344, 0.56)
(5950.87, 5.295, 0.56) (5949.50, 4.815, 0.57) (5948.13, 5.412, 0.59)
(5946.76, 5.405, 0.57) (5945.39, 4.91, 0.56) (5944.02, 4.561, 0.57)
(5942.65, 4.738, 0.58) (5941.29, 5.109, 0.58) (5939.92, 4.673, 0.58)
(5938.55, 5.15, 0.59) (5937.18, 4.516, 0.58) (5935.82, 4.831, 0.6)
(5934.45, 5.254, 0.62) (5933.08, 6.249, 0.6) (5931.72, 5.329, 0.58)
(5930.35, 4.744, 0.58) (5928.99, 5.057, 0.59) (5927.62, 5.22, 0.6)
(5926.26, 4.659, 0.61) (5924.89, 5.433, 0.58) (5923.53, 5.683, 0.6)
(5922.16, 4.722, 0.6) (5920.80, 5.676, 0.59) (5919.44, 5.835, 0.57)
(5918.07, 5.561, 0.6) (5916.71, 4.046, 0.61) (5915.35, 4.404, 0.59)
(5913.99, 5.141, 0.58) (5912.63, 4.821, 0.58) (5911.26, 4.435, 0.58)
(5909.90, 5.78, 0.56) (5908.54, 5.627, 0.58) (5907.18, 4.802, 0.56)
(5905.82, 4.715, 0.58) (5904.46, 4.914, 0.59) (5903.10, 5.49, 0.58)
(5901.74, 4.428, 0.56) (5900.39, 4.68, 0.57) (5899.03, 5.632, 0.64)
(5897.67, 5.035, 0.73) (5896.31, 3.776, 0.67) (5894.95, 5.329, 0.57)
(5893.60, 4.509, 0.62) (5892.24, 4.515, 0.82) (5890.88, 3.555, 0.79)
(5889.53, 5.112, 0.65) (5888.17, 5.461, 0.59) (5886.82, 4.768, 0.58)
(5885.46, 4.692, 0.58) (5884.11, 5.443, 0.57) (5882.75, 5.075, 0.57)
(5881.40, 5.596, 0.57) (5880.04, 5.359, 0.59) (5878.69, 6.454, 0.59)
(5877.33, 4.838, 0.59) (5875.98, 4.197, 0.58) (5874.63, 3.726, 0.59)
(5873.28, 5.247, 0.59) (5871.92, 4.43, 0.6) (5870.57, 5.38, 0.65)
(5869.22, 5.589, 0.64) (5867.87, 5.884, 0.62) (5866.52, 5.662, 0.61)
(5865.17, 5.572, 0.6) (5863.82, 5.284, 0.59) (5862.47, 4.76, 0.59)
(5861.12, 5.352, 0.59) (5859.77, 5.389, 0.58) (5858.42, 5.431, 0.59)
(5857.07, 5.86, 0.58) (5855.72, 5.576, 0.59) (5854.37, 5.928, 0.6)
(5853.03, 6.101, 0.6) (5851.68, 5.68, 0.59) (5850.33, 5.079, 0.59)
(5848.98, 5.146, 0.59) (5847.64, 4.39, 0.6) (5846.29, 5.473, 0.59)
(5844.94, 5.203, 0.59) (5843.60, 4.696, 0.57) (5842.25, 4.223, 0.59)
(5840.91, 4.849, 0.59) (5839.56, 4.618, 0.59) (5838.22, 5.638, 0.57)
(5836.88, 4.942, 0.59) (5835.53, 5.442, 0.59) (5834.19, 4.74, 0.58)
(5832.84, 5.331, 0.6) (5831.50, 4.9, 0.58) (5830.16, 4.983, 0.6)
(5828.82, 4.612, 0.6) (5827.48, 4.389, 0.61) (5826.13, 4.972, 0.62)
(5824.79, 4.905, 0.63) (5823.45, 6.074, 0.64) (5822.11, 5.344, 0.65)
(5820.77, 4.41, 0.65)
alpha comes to 0.01 mag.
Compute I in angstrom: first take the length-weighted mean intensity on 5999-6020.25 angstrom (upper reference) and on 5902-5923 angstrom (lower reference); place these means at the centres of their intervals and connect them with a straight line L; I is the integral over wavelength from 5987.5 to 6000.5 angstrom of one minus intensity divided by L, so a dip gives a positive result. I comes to -0.8 angstrom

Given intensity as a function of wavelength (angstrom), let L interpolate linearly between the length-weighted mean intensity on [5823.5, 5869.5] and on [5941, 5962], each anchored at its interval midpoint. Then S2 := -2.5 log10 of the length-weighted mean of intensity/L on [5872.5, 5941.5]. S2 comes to 0.05 mag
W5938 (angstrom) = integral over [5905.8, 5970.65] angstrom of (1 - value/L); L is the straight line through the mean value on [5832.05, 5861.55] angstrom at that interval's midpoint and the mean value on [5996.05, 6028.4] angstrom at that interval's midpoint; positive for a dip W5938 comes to -0.7 angstrom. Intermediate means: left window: 5.23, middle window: 5.12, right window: 4.94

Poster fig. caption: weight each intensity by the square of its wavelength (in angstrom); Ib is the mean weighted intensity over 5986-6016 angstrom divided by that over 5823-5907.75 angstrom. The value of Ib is 1.1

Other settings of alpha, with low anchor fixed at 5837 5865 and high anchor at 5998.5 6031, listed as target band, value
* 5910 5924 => 0.01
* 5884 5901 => 0.08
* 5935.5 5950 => 0.03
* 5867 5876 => 0.04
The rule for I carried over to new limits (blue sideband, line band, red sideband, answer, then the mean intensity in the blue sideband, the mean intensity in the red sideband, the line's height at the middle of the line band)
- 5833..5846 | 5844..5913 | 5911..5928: -1.6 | 4.96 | 5.06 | 5.01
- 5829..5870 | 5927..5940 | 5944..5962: 0.4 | 5.25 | 5.3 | 5.29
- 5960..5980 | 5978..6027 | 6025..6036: -0.7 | 4.97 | 4.97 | 4.97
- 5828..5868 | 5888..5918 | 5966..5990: 2.0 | 5.21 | 5.13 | 5.18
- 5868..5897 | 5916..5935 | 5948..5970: -0.6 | 4.93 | 5.22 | 5.09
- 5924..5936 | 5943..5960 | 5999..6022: -0.4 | 5.22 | 4.9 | 5.14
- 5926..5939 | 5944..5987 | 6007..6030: -0.9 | 5.12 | 4.87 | 5.02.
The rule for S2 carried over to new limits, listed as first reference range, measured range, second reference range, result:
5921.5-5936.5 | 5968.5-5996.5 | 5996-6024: -0.016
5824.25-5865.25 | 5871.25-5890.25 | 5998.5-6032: 0.014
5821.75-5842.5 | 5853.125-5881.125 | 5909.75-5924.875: -0.058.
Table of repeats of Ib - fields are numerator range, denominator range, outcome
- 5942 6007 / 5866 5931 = 1.05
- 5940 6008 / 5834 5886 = 1.02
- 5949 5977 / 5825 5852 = 1.08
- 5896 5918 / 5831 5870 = 0.95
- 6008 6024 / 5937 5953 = 0.99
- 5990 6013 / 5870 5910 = 1.06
